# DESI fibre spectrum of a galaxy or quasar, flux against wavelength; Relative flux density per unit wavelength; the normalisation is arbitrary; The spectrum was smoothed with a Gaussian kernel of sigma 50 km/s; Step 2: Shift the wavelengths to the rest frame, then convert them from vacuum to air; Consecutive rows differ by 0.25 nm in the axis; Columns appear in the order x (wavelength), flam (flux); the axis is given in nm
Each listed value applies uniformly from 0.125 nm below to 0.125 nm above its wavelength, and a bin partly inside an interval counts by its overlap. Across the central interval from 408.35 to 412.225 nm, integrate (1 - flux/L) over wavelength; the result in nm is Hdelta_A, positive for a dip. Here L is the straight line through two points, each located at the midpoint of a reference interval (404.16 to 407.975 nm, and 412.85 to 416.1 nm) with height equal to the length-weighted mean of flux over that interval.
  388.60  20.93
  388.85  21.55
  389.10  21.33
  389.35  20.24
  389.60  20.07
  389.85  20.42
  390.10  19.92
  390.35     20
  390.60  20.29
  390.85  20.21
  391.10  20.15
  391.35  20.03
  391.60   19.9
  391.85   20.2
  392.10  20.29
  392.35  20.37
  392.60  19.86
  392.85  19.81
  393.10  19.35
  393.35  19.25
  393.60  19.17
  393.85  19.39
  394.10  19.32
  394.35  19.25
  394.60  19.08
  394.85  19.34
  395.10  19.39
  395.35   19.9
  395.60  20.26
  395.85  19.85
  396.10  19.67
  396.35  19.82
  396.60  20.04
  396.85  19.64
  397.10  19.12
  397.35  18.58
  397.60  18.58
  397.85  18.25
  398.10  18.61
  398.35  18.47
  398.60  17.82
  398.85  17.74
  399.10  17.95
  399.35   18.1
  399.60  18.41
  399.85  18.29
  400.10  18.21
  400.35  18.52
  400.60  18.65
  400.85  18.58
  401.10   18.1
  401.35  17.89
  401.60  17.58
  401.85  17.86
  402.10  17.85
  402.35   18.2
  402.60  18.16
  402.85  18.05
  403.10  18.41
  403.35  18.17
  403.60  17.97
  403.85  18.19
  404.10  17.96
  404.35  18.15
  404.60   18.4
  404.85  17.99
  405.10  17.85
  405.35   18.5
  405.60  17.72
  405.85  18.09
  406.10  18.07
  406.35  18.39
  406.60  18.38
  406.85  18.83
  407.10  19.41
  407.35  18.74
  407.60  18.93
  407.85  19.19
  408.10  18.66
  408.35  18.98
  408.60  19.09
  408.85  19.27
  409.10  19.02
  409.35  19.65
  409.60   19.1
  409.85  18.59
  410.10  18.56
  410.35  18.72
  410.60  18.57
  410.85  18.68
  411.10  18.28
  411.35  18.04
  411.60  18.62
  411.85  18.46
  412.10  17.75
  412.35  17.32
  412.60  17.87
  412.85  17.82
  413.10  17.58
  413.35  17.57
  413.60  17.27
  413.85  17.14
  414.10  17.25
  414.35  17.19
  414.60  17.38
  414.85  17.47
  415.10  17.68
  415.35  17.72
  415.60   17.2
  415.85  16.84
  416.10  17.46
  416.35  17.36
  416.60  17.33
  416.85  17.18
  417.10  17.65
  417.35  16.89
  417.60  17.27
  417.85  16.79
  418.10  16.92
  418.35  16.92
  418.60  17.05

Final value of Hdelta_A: -0.17 nm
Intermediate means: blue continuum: 18.4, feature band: 18.7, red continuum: 17.4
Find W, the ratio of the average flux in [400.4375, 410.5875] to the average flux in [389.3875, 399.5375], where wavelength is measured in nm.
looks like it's 0.9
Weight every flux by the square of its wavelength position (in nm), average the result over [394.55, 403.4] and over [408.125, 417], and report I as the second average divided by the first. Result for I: 1.03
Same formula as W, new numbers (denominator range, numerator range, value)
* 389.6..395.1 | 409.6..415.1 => 0.91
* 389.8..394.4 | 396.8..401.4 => 0.93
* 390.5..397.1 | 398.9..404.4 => 0.92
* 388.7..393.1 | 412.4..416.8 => 0.86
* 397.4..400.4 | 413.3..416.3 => 0.95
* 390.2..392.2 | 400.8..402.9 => 0.89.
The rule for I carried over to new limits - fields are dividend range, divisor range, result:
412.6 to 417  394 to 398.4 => 0.99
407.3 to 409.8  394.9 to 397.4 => 1.03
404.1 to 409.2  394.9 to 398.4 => 1.01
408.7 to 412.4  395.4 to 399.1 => 1.05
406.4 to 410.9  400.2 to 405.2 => 1.07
